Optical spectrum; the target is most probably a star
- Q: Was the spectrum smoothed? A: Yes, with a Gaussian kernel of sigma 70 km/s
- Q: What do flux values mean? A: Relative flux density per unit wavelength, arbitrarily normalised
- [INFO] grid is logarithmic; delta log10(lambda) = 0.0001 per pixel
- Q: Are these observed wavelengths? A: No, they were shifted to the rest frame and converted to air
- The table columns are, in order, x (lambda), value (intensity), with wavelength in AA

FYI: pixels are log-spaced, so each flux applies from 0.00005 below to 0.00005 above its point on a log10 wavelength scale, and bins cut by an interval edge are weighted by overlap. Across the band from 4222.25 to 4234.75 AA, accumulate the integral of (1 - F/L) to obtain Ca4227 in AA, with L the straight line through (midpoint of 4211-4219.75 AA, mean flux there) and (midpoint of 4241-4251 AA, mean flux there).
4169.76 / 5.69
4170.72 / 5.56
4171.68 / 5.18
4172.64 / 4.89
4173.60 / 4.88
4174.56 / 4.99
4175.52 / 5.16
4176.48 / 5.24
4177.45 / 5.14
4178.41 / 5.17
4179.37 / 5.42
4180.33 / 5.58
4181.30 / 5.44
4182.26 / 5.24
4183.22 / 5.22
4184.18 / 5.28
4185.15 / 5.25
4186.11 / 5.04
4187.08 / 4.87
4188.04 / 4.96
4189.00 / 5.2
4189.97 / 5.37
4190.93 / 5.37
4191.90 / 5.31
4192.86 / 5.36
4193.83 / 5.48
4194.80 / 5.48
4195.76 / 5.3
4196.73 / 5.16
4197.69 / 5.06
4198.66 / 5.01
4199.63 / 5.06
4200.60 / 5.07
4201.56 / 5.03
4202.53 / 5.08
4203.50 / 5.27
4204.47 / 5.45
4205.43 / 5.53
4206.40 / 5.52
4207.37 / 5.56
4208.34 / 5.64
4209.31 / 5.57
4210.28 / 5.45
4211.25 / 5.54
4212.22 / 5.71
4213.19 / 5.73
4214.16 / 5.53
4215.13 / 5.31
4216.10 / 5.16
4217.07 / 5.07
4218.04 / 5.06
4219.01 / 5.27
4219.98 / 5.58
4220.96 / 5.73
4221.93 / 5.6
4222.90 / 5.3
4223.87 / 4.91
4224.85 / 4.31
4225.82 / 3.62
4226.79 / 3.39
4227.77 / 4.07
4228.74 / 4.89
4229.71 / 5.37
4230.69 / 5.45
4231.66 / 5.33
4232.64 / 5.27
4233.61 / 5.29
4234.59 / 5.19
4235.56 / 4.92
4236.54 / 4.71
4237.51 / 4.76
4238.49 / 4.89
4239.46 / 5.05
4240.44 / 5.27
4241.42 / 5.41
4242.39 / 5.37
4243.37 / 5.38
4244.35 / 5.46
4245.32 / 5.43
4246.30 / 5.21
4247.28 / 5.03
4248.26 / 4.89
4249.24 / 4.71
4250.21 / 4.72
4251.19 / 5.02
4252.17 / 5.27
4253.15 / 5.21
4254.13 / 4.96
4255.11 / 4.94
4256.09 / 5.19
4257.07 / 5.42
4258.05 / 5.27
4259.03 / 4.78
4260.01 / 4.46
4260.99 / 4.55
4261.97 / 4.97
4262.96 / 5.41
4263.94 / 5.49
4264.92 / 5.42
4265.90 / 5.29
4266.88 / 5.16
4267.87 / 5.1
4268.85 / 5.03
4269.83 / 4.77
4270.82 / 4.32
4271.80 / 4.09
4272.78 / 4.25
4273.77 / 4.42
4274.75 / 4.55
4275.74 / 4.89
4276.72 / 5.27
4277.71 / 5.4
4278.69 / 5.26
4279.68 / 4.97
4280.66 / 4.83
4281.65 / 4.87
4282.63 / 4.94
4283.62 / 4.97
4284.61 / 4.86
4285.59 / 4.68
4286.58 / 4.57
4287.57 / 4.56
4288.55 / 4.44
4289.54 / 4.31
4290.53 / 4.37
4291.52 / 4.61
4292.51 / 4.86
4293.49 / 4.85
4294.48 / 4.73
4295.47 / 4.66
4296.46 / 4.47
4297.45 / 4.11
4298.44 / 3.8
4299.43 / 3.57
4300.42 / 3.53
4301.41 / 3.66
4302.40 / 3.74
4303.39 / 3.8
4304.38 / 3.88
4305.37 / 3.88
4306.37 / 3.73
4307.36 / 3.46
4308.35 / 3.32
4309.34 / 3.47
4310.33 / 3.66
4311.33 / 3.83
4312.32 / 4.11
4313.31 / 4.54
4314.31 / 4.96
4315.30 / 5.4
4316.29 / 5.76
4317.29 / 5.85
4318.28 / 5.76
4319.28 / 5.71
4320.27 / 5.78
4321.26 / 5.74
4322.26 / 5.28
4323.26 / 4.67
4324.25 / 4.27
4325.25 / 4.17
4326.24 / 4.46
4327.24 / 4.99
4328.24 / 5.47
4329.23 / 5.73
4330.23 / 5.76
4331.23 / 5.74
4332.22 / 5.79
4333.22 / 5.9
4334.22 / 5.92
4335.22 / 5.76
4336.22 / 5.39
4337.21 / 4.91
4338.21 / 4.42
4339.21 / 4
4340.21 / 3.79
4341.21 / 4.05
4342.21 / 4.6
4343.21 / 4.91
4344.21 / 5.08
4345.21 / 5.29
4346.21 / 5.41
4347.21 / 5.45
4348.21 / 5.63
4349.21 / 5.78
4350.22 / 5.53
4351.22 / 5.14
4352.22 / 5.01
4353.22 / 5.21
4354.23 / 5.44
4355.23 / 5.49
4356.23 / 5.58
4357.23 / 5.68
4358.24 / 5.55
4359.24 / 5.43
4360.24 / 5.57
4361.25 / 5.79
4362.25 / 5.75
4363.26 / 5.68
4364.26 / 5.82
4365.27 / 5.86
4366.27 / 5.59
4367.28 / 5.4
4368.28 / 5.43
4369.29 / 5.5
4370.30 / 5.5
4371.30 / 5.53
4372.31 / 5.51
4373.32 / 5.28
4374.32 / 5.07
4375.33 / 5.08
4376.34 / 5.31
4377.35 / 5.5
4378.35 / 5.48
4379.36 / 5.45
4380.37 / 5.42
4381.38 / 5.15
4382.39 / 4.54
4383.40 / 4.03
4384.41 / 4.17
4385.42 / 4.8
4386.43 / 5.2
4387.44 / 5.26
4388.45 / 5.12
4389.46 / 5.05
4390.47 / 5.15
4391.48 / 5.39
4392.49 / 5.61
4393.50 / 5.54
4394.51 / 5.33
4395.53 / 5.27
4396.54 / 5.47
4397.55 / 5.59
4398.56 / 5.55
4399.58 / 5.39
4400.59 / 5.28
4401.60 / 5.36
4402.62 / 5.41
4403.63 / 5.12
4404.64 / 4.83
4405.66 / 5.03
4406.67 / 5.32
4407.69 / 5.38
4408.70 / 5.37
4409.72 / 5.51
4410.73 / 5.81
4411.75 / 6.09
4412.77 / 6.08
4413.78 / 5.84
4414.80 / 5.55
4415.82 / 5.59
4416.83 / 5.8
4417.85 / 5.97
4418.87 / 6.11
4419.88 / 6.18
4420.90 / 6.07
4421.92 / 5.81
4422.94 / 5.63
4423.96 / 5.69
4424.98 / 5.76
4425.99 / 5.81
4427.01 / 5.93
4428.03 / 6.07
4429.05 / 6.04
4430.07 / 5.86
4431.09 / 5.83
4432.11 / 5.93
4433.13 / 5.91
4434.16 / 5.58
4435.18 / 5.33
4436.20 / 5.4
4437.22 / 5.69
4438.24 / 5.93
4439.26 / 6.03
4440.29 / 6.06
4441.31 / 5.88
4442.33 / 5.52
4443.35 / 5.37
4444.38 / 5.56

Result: 1.1 AA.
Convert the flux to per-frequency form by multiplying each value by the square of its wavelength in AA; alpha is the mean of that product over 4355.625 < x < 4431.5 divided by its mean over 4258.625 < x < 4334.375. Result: 1.2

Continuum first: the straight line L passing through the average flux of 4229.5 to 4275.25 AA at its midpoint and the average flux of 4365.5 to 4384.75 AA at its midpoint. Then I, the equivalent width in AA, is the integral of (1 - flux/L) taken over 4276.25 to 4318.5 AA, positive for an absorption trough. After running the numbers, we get 5.3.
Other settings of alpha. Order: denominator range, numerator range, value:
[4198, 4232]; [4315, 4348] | 1.06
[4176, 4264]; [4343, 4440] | 1.15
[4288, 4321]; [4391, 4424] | 1.33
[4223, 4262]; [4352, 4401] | 1.15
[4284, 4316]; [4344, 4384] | 1.32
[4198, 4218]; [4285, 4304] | 0.83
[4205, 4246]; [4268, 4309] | 0.88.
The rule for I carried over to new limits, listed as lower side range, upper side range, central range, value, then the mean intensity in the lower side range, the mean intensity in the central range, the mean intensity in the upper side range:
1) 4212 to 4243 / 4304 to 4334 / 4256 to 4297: 0.98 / 5.07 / 4.84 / 4.85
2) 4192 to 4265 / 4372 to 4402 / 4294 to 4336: 3.98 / 5.15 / 4.69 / 5.21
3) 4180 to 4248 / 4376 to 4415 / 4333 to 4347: 0.84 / 5.19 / 4.95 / 5.3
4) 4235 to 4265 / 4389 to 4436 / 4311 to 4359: 1.54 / 5.08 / 5.19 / 5.61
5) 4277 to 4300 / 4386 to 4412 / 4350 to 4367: -1.47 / 4.64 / 5.54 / 5.36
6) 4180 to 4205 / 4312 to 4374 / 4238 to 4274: 1.63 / 5.23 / 5.02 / 5.3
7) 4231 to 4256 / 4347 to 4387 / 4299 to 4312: 3.90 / 5.11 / 3.66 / 5.36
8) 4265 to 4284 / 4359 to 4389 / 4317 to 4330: -0.35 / 4.87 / 5.22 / 5.3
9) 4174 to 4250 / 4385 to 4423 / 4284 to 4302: 3.21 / 5.18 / 4.37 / 5.5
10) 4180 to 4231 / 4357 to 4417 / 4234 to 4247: 0.20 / 5.2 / 5.16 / 5.38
